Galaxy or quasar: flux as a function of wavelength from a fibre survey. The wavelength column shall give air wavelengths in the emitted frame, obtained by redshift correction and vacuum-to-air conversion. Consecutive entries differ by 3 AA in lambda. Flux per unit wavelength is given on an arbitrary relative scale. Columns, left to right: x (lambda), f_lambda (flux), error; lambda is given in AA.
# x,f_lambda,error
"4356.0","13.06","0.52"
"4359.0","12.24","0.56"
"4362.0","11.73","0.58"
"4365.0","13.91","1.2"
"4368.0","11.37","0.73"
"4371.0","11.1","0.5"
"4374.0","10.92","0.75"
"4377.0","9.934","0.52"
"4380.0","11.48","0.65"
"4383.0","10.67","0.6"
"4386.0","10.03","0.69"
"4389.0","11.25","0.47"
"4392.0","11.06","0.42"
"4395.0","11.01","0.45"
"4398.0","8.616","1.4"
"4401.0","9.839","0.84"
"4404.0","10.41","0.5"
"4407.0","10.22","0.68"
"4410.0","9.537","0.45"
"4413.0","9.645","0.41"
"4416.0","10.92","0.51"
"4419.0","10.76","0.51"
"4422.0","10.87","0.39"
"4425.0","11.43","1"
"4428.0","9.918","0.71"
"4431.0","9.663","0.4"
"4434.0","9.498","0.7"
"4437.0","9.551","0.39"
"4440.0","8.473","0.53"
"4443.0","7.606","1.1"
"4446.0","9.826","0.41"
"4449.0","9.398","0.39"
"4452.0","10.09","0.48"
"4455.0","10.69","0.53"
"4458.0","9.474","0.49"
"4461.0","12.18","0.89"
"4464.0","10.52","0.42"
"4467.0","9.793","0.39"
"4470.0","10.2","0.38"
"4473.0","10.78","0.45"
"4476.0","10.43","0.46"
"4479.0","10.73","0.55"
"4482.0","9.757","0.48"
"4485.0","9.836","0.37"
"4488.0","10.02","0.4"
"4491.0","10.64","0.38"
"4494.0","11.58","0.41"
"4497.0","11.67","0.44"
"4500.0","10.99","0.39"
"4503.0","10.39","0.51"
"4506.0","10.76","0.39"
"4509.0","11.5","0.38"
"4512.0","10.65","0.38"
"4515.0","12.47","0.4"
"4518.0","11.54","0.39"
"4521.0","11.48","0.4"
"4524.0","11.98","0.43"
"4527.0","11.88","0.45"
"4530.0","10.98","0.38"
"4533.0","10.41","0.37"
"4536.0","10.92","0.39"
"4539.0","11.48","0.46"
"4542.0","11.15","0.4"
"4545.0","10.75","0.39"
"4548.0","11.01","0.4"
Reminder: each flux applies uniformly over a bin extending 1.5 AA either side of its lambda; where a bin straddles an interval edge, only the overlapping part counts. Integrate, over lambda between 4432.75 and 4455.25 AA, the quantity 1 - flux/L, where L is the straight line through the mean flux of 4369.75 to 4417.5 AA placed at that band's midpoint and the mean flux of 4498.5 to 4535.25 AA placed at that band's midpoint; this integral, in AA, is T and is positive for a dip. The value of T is 3.0 AA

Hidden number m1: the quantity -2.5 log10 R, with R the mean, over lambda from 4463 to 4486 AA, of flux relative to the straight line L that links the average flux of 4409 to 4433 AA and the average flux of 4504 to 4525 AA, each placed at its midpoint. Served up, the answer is 0.073 mag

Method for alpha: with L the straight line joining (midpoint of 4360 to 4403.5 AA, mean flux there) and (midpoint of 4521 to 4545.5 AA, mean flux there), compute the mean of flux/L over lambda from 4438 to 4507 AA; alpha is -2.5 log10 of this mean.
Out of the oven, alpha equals 0.09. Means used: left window 10.9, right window 11.2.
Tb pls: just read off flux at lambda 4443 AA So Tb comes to 7.606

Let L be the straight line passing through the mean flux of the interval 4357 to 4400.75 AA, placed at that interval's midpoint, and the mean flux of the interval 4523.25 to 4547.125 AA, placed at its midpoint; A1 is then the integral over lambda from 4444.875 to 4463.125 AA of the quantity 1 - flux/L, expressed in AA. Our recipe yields 1.4 AA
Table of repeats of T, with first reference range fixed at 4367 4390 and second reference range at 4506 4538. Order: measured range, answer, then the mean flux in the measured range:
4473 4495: 1.5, 10.4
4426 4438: 1.4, 9.74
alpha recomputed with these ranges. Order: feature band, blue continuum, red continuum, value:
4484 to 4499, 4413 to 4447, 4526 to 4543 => -0.019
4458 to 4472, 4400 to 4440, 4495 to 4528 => 0.019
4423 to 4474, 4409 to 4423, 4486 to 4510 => 0.067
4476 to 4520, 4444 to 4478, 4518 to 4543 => -0.006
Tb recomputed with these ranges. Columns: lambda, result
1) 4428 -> 9.918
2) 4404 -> 10.41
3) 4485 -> 9.836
